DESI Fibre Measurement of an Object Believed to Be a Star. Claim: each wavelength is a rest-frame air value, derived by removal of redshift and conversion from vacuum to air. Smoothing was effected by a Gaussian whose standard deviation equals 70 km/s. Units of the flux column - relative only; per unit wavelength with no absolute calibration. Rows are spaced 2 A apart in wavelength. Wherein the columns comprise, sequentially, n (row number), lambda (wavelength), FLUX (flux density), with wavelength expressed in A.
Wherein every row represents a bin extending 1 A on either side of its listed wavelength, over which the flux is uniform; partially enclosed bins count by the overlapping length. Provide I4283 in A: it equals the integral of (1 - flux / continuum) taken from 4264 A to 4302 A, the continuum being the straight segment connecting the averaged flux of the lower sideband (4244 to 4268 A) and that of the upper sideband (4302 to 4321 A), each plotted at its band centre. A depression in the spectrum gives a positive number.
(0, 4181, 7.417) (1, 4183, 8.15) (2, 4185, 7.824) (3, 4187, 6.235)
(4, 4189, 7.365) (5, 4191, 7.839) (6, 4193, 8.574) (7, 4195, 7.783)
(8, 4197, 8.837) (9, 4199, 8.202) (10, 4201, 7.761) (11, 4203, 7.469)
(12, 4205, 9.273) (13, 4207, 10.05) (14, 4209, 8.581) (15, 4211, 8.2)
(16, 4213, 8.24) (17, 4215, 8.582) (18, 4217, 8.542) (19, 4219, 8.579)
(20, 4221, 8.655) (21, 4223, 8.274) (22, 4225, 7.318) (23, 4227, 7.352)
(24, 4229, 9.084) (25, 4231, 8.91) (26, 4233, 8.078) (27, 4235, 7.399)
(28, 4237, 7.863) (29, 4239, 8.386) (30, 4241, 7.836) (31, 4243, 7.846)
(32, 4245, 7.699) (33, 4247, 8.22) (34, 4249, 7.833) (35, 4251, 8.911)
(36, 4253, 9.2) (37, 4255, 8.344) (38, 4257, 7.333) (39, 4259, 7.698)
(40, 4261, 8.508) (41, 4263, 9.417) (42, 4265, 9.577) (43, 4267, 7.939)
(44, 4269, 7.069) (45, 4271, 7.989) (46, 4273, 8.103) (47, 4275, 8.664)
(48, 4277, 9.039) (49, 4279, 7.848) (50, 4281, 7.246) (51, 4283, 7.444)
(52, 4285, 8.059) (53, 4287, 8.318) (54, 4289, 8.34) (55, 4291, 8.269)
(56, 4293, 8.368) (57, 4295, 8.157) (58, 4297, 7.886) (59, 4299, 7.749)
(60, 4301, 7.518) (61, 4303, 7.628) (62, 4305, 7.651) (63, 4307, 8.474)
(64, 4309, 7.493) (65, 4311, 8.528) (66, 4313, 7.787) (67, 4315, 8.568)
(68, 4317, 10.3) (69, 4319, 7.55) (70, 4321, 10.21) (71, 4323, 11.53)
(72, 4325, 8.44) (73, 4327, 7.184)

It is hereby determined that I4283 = 1.3 A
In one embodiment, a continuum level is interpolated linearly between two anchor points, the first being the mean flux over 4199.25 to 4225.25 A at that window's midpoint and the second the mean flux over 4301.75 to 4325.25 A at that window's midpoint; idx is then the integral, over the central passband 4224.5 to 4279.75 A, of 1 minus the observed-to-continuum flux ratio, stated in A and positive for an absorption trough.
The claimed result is 2.2 A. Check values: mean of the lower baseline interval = 8.45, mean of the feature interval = 8.2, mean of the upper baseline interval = 8.68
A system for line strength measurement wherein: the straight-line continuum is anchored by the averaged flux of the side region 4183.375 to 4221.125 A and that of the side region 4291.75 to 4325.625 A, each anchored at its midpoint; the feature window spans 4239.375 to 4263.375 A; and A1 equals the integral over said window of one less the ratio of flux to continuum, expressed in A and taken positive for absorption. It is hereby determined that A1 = 0.36 A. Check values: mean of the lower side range 8.23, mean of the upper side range 8.46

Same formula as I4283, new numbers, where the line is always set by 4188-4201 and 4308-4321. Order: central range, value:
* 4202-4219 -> -1.0 A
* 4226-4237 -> 0.1 A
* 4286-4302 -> 0.7 A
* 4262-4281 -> 0.0 A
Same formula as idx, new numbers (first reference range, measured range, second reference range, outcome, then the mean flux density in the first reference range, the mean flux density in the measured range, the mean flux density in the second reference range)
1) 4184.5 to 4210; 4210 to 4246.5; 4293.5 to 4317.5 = -0.12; 8.14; 8.16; 8.1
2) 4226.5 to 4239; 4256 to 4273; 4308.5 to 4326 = 0.57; 8.17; 8.19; 8.98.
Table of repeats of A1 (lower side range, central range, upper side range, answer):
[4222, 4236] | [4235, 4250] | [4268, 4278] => 0.3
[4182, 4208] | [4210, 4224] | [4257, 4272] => -0.5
